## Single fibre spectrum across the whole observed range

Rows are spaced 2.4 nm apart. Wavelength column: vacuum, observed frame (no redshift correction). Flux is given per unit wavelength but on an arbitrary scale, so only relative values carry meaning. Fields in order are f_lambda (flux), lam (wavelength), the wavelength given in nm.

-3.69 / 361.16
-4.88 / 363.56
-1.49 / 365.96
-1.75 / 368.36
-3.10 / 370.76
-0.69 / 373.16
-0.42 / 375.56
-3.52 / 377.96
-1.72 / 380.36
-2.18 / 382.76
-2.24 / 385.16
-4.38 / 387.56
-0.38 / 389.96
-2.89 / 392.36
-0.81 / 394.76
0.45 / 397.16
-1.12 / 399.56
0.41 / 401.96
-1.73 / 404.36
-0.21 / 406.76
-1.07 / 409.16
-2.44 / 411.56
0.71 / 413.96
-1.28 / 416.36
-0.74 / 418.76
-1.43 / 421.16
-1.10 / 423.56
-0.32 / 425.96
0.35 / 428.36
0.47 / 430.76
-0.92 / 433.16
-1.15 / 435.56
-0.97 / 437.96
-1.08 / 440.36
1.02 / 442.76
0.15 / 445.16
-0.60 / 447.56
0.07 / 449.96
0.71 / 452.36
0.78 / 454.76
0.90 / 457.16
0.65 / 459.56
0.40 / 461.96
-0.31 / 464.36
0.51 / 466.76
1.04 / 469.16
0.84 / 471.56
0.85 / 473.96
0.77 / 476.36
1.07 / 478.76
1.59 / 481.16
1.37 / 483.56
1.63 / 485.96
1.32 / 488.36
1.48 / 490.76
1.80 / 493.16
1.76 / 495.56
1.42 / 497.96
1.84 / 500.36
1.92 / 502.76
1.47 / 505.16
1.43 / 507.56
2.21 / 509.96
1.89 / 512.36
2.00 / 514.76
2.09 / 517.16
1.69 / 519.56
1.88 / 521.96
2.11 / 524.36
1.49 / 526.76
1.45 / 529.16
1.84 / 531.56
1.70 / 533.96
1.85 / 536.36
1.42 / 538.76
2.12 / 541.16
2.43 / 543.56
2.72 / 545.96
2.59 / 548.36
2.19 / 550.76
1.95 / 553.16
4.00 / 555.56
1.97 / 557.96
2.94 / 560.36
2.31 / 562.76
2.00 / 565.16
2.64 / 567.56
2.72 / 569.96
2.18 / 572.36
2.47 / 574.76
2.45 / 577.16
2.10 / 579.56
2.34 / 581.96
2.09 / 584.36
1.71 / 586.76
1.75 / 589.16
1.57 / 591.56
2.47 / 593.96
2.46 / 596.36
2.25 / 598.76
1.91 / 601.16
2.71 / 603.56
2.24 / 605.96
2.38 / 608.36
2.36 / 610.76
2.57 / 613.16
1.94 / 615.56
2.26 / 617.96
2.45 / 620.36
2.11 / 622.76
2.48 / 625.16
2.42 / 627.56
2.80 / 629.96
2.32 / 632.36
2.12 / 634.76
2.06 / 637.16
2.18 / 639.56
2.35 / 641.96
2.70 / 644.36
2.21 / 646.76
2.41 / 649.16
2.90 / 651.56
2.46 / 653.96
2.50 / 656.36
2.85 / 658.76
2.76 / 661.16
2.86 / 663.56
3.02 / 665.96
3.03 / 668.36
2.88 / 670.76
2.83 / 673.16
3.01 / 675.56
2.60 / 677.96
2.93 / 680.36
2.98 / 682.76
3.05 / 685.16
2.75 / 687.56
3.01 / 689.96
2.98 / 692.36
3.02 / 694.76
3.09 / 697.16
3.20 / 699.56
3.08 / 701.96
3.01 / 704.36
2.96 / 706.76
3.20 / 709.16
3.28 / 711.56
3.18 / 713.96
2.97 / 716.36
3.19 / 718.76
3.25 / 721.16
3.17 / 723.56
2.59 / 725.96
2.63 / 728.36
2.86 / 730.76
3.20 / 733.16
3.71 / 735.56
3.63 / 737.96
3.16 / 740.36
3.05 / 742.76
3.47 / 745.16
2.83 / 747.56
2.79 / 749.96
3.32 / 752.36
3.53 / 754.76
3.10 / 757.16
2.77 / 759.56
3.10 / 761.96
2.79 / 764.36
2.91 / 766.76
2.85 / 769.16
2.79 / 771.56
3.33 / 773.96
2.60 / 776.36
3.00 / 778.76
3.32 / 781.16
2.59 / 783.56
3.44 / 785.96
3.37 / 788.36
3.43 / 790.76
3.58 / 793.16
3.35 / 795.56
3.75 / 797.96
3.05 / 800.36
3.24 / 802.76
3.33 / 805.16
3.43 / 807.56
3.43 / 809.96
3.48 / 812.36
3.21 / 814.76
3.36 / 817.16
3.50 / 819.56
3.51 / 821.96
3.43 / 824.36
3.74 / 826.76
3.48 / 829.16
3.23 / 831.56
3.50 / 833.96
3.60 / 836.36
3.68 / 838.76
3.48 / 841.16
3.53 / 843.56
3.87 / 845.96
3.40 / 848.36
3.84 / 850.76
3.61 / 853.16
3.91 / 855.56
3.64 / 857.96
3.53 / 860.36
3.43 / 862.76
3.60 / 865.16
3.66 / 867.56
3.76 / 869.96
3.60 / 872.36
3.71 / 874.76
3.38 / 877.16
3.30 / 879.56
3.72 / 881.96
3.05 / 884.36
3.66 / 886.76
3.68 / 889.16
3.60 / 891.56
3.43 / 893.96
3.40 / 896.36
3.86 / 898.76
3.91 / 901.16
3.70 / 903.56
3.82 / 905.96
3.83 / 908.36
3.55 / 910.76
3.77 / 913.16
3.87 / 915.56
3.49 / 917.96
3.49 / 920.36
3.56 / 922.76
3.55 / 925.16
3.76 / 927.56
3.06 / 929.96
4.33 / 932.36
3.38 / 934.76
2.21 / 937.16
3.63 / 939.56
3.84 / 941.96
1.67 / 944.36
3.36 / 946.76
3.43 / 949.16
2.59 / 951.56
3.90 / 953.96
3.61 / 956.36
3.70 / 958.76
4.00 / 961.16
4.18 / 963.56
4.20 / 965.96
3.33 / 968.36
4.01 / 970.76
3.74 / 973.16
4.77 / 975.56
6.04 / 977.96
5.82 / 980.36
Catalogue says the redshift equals 0.489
